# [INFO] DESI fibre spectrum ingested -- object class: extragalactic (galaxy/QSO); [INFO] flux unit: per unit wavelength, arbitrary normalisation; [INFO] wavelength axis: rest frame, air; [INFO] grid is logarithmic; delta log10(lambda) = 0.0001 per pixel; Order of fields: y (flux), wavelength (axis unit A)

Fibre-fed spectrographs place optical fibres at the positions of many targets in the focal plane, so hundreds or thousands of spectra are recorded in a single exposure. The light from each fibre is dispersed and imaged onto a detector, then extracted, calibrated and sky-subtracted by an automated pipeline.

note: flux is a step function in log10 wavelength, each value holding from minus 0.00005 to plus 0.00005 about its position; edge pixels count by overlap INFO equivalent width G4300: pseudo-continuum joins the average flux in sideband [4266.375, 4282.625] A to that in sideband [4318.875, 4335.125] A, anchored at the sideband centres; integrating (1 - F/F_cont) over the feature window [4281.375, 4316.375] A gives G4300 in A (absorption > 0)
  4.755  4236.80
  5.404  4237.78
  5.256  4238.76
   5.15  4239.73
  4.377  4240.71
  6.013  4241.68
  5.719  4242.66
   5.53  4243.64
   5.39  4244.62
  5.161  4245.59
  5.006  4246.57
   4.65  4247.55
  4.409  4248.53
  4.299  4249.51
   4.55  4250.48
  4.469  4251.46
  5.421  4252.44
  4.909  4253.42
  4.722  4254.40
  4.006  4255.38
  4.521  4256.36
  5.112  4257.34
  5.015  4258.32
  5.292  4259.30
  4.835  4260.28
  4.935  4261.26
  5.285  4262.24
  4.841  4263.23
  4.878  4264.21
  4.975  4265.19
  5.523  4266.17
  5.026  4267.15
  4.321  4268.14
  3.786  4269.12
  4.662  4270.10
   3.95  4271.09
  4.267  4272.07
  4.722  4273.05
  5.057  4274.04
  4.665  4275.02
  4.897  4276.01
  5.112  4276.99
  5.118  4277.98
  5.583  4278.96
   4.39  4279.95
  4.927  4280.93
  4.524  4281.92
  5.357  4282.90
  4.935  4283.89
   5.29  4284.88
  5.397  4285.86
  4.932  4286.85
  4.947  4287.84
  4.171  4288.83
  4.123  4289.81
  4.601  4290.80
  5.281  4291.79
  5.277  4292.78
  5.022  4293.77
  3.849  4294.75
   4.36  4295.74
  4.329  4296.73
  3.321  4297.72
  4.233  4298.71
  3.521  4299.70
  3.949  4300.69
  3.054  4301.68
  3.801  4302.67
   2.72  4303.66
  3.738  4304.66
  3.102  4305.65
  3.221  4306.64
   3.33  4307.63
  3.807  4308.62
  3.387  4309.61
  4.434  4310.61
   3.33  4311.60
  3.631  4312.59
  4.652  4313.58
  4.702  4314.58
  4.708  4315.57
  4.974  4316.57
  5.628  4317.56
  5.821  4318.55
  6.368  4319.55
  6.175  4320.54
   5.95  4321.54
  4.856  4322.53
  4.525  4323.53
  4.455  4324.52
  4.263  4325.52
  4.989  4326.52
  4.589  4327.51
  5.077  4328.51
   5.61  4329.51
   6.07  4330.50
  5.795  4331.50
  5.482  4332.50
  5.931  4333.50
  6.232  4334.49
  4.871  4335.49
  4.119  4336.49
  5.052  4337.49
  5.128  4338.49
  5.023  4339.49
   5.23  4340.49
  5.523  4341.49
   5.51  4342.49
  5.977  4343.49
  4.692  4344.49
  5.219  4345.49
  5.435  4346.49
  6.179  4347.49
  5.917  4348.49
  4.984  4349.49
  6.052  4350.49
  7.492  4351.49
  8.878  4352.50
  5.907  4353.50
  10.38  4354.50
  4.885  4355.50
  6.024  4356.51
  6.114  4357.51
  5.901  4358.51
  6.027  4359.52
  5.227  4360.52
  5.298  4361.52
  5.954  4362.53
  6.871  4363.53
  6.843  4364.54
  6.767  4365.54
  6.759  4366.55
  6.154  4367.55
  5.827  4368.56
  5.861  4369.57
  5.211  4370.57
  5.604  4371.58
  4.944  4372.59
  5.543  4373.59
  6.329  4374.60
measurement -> 5.6 A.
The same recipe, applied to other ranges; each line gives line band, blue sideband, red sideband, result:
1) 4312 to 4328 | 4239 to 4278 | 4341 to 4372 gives 1.8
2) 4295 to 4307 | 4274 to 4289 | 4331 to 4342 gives 3.5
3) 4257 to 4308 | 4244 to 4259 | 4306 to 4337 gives 3.1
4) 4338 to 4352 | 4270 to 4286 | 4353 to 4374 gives 0.6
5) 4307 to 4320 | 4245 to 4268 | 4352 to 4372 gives 2.7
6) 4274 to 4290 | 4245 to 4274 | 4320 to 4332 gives -0.1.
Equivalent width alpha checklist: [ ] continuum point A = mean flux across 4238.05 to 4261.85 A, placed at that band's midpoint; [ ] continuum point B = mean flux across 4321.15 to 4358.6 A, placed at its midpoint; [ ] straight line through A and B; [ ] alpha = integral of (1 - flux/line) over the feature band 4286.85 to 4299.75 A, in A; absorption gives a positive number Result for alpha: 2.1 A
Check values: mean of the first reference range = 4.95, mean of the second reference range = 5.64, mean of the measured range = 4.44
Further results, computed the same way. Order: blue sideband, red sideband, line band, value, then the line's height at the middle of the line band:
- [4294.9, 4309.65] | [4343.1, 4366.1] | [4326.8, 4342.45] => -0.3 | 5.22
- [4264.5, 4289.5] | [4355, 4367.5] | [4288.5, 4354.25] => 7.2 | 5.47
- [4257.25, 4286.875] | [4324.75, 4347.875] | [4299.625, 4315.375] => 4.4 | 5.11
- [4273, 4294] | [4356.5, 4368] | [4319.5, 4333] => 0.8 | 5.6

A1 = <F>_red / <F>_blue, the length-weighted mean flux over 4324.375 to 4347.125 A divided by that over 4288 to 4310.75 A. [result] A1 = 1.3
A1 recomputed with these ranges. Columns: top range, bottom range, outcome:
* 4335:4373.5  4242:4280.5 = 1.21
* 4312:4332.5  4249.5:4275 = 1.08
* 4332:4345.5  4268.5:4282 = 1.13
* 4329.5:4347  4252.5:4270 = 1.11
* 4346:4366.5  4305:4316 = 1.66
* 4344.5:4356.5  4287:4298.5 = 1.42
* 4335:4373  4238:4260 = 1.19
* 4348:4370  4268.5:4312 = 1.47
